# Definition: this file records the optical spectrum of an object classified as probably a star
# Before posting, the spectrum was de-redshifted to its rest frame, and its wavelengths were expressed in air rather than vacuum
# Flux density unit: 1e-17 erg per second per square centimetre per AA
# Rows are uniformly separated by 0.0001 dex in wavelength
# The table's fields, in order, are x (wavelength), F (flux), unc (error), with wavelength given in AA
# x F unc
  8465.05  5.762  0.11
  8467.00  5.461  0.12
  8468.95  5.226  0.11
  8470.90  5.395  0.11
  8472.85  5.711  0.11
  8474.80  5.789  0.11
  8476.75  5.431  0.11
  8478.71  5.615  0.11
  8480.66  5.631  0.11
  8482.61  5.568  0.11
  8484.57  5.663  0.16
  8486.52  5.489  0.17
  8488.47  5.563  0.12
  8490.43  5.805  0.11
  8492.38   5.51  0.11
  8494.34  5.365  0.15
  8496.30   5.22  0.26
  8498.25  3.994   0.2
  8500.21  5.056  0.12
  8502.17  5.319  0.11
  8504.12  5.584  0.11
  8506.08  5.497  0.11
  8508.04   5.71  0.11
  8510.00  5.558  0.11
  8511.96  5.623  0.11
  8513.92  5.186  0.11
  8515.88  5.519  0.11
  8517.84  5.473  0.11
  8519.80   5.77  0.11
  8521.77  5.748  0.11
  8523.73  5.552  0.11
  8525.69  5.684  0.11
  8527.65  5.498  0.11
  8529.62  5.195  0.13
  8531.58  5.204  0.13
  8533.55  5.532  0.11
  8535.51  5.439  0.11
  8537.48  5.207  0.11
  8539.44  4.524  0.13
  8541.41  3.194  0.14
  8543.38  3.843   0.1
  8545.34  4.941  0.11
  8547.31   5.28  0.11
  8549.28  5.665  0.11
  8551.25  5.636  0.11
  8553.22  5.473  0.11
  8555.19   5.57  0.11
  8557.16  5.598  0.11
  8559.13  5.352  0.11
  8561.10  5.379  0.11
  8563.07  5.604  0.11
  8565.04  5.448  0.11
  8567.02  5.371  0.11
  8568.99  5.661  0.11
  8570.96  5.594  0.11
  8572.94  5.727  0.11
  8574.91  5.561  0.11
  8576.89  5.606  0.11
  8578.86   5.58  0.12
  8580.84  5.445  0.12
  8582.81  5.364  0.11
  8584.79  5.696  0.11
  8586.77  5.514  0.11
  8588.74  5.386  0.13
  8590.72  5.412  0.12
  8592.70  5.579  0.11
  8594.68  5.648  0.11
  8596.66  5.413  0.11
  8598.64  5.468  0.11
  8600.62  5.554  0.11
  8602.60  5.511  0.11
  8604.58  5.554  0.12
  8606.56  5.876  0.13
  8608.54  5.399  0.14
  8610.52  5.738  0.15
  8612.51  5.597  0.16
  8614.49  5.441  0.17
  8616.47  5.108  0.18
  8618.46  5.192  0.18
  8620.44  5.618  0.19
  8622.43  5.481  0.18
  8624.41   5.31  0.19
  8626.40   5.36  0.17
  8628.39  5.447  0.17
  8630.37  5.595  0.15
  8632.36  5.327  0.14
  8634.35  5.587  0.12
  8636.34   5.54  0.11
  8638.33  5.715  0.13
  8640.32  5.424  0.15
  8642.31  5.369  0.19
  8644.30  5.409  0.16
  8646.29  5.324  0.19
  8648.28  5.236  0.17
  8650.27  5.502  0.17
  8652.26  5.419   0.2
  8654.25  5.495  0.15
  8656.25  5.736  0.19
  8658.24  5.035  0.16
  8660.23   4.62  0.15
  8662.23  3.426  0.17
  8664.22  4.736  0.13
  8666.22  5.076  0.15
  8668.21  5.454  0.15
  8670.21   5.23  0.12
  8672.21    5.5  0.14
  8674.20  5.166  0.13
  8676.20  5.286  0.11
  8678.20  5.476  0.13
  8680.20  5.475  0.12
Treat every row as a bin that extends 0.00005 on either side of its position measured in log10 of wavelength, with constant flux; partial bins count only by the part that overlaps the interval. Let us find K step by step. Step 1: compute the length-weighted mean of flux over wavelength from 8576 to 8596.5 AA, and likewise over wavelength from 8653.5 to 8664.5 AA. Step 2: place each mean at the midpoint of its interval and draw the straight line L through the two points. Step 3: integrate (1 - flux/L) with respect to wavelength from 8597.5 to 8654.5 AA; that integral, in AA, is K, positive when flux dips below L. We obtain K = -3.6 AA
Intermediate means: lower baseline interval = 5.52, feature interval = 5.47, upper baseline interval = 4.83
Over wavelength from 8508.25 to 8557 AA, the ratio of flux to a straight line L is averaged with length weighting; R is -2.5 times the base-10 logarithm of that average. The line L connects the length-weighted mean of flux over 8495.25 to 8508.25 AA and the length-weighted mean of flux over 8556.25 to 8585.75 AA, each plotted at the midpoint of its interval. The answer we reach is 0.01 mag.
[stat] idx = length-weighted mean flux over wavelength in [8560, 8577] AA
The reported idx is 5.54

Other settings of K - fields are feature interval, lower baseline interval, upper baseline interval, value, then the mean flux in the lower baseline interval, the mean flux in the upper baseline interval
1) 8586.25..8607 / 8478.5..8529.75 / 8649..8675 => -1.1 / 5.46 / 5.11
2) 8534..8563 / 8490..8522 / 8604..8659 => 1.7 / 5.39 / 5.46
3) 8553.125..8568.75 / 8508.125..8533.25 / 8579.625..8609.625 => 0.1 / 5.51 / 5.52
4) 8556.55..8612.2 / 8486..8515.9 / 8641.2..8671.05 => -3.1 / 5.37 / 5.14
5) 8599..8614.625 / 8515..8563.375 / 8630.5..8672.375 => -1.0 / 5.27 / 5.25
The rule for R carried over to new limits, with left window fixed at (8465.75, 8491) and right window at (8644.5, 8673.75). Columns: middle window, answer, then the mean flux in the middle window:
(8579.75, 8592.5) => -0.03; 5.48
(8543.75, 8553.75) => 0.02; 5.3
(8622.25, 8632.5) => -0.04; 5.42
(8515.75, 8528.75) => -0.03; 5.61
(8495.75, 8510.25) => 0.06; 5.23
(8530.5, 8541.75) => 0.10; 4.95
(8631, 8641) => -0.07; 5.52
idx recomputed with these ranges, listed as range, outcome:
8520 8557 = 5.2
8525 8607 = 5.37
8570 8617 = 5.54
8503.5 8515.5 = 5.52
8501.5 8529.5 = 5.54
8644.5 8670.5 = 5.11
